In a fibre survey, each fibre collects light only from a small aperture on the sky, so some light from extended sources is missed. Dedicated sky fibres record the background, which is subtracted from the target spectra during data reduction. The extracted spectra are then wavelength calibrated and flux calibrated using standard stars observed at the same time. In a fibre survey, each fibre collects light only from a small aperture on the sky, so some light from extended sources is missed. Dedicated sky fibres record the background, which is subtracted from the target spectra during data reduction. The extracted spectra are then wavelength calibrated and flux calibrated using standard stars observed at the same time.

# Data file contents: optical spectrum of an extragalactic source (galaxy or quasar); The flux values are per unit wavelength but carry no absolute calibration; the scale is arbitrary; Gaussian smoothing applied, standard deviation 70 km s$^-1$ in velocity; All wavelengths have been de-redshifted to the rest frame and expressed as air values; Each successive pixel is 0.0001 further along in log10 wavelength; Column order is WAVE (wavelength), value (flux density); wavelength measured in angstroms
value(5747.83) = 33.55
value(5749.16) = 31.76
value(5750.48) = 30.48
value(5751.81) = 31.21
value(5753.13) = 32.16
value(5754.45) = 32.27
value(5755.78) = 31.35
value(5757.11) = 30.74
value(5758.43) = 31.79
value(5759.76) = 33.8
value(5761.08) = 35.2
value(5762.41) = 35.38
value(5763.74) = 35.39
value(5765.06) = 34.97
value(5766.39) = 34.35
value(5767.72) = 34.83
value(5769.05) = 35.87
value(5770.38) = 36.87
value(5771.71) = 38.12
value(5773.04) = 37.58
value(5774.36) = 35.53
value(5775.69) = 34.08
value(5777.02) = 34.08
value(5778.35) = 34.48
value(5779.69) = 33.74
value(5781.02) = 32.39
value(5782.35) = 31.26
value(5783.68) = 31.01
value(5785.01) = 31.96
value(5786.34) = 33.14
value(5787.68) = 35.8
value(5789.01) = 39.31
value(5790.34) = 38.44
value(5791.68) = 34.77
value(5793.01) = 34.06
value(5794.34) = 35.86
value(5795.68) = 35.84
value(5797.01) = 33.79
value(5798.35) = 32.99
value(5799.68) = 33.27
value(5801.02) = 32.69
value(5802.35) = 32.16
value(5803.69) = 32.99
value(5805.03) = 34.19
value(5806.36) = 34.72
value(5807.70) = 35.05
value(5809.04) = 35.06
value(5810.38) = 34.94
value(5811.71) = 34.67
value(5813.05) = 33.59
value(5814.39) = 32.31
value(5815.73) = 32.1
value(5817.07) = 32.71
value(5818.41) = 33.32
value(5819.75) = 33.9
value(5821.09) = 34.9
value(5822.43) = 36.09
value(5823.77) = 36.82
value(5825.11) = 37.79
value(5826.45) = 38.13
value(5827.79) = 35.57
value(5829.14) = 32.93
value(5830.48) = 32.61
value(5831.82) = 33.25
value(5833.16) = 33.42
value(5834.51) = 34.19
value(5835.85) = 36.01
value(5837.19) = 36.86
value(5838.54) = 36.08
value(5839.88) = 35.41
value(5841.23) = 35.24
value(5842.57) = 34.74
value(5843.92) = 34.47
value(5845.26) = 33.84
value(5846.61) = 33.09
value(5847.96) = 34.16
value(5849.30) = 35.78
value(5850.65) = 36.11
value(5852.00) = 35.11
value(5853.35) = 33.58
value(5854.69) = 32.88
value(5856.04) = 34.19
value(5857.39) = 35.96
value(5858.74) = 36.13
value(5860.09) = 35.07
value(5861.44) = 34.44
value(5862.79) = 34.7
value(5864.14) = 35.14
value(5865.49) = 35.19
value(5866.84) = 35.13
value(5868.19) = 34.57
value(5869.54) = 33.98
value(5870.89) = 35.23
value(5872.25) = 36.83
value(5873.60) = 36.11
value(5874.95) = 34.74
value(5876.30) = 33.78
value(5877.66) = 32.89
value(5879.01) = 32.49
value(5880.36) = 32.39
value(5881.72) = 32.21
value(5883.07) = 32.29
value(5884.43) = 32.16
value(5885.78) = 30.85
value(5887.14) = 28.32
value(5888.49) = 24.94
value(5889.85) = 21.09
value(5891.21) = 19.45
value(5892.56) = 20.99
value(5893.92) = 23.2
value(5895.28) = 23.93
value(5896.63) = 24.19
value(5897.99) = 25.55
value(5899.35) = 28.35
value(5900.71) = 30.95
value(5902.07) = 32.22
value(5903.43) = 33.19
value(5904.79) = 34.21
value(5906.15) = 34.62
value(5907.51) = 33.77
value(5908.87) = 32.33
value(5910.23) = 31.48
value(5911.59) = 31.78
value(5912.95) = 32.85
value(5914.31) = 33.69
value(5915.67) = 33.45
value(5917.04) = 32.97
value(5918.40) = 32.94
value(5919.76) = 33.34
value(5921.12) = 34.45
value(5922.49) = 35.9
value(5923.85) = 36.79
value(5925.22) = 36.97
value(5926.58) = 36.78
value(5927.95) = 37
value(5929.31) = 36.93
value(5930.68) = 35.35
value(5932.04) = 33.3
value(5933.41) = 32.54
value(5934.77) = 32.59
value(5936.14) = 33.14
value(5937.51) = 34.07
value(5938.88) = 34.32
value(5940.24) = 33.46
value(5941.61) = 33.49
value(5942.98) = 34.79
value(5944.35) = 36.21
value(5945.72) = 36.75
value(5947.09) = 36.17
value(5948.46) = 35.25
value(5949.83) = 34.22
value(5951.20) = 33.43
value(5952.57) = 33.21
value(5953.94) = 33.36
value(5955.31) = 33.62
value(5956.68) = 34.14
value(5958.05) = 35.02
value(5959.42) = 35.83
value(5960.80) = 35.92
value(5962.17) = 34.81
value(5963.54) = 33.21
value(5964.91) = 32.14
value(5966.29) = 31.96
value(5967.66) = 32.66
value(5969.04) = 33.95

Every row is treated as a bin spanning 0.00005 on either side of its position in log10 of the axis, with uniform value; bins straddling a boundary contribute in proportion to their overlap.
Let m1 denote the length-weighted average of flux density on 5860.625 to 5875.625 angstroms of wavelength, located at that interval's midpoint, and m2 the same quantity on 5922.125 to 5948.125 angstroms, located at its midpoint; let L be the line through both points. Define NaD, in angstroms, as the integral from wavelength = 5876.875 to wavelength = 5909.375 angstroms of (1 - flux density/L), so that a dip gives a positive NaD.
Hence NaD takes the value 5.6 angstroms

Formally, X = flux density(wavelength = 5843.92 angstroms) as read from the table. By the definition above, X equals 34.47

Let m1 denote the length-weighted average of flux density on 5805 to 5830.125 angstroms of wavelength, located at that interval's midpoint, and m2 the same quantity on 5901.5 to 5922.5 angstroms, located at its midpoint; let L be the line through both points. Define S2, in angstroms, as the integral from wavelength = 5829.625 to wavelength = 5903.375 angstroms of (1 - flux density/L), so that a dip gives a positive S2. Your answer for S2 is 3.51 angstroms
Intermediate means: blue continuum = 34.7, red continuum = 33.2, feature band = 32.3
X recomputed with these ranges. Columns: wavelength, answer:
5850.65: 36.11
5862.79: 34.7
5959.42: 35.83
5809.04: 35.06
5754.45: 32.27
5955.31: 33.62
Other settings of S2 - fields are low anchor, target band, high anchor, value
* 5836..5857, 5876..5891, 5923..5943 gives 2.1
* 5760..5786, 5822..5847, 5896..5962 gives -0.6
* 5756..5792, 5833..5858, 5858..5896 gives -1.9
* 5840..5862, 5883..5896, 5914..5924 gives 3.4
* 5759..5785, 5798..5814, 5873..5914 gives -0.3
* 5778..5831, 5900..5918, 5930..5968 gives 0.7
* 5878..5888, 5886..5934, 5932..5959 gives 2.3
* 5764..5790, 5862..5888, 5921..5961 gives 0.9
